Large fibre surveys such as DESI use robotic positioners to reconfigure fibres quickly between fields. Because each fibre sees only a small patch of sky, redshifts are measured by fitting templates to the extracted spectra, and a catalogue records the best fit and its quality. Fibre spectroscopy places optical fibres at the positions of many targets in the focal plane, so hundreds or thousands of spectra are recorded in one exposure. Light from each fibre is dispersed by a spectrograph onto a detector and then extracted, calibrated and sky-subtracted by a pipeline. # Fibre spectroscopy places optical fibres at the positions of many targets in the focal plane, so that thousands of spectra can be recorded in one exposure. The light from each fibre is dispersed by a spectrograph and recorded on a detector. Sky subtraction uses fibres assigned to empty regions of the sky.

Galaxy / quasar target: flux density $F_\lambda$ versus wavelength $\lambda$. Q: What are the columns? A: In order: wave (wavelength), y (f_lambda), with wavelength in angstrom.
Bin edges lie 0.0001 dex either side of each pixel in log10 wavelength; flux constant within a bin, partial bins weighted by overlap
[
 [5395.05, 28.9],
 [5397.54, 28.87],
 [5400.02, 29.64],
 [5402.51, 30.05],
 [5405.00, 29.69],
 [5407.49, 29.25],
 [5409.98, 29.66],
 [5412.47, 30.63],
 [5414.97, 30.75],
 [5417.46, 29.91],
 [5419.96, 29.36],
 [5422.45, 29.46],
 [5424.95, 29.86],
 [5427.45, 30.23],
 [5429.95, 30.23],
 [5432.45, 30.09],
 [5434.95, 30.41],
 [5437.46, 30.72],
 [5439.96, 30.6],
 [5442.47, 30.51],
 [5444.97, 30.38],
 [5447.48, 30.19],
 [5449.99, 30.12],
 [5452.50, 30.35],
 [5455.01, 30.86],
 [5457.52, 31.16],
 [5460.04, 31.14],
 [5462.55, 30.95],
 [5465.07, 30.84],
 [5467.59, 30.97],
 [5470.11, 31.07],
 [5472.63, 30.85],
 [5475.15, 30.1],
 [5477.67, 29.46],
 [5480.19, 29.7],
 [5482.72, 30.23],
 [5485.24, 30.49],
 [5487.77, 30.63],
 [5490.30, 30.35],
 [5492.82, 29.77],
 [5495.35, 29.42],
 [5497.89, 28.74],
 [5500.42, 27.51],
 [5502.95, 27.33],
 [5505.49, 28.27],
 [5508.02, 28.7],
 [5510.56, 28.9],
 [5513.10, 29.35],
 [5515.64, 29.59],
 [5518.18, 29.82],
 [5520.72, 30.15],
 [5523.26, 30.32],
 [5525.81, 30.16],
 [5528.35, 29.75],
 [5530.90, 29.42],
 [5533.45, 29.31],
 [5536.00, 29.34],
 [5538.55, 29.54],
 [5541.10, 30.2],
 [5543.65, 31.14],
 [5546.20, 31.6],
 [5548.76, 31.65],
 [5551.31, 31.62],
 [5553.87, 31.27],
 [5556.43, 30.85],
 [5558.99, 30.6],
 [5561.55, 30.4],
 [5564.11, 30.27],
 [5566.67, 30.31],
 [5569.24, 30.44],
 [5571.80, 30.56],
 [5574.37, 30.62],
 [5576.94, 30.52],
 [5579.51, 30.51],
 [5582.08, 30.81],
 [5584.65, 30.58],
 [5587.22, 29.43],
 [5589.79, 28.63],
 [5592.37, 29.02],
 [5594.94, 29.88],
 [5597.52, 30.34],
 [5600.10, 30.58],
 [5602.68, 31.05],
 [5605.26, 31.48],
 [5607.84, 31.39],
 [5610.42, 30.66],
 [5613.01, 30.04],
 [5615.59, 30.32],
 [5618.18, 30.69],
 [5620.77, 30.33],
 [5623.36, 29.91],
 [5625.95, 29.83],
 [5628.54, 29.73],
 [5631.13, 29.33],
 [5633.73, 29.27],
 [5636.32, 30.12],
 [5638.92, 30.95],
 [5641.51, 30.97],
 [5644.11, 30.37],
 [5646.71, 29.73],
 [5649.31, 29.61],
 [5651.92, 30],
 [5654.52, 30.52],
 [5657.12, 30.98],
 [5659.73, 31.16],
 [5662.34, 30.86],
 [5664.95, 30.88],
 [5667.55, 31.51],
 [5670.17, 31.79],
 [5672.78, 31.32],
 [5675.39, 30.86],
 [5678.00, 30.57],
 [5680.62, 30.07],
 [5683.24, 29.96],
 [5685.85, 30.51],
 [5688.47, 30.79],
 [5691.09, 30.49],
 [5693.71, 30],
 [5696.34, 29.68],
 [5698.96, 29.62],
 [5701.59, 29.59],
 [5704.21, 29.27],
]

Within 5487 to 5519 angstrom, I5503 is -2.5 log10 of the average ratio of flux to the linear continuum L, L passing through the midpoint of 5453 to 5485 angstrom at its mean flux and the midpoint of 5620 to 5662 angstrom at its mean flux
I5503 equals 0.05 mag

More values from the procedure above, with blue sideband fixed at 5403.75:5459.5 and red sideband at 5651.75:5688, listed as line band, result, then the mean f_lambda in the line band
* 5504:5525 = 0.04 mag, 29.4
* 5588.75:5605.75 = 0.02 mag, 30.1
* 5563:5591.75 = 0.01 mag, 30.2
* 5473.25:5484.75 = 0.01 mag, 30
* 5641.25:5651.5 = 0.03 mag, 30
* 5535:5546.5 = 0.01 mag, 30.3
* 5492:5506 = 0.07 mag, 28.5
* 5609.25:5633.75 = 0.02 mag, 30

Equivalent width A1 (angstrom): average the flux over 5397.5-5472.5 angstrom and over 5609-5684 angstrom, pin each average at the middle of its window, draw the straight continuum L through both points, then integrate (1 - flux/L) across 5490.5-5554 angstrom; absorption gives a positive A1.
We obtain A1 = 1.4 angstrom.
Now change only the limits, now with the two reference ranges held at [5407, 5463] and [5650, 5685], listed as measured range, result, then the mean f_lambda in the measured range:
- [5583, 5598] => 0.5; 29.6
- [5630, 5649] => 0.4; 30.1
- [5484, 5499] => 0.3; 29.9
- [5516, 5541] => 0.6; 29.8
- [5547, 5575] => -0.2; 30.8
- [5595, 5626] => 0.1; 30.5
